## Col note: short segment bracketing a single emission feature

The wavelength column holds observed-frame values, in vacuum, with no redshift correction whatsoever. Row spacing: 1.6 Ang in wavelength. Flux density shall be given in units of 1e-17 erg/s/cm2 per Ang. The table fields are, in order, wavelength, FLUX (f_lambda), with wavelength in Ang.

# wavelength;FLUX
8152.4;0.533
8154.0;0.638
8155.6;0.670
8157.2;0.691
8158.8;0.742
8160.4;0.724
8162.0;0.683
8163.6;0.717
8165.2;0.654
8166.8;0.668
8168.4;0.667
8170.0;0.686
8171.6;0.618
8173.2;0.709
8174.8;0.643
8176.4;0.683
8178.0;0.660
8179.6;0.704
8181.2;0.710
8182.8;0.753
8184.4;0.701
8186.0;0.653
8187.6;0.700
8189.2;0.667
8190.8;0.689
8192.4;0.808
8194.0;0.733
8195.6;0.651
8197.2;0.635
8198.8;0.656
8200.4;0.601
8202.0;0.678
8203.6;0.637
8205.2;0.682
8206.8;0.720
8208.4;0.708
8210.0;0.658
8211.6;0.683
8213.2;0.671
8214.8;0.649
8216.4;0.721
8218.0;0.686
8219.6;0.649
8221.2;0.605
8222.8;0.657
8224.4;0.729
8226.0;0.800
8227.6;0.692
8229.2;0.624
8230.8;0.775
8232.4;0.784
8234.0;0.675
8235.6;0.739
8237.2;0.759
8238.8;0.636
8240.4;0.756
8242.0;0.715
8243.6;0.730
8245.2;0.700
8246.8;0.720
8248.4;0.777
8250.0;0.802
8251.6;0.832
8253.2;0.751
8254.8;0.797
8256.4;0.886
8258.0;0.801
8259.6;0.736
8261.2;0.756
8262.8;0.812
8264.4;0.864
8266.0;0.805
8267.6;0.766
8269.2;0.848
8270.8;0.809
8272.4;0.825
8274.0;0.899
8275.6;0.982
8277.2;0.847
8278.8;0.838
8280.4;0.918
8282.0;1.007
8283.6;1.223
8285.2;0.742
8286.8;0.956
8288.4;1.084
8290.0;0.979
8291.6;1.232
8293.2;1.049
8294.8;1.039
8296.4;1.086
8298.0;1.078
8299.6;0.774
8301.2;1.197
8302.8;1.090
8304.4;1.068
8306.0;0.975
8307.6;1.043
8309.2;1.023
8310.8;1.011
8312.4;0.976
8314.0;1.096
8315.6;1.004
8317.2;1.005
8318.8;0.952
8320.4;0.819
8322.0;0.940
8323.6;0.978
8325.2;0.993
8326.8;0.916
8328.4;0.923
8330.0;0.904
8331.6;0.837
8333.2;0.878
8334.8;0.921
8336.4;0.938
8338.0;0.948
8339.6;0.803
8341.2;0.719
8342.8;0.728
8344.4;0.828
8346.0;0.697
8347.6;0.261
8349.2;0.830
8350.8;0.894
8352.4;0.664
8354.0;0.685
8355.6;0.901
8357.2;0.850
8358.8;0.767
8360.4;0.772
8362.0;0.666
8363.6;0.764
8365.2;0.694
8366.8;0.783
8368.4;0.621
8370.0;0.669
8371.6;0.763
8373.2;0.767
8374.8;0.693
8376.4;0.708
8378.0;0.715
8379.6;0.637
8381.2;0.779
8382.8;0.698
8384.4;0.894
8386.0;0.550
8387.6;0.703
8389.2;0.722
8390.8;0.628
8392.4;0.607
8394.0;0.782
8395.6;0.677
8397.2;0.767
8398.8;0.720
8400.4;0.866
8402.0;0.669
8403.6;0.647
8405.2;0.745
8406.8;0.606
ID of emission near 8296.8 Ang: Mg II 2798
